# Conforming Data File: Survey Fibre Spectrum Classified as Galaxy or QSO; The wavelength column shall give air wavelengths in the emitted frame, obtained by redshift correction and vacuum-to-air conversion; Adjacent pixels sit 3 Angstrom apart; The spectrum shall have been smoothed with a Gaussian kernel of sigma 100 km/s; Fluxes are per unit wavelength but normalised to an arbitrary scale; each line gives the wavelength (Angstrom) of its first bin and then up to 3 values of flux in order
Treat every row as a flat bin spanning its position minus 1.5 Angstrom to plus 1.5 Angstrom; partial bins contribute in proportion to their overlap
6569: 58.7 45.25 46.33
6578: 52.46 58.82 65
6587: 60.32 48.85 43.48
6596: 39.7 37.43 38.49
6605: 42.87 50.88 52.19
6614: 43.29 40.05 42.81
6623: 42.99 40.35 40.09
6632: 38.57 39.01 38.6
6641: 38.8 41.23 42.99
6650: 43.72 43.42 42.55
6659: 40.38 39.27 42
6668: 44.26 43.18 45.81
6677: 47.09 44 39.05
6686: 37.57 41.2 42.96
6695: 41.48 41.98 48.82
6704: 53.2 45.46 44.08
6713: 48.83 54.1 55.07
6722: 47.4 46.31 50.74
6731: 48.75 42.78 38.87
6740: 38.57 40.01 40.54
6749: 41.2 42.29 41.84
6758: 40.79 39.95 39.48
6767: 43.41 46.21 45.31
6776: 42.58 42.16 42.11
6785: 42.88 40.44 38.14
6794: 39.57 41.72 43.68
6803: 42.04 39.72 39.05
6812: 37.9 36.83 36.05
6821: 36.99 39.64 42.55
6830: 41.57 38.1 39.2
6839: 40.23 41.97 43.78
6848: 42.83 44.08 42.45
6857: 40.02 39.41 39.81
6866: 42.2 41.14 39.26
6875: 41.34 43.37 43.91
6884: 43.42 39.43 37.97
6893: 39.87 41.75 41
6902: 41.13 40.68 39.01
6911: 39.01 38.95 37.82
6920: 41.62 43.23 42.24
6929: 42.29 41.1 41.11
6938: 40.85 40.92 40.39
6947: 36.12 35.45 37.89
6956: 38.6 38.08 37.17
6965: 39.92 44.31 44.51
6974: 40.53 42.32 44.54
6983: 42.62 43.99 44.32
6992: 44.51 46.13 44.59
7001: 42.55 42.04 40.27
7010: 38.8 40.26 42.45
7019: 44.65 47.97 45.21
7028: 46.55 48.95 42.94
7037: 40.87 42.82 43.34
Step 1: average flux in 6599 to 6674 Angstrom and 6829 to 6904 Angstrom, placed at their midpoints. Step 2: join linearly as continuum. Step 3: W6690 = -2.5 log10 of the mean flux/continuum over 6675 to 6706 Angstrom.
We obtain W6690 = -0.05 mag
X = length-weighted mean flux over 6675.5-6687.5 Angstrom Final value 41.9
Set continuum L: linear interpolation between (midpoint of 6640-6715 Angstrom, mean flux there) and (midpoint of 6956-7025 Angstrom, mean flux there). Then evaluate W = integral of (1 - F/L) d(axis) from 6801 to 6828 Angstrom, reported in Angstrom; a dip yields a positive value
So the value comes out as 2.5 Angstrom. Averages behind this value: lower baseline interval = 43.4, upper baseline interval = 42.5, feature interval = 39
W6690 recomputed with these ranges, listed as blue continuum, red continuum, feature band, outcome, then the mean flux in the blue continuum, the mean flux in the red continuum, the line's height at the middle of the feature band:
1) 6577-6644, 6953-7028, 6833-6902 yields 0.05 mag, 45.1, 42.5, 43.3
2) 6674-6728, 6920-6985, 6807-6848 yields 0.10 mag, 45.9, 40.7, 43.3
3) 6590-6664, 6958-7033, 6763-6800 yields 0.01 mag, 41.9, 43.1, 42.4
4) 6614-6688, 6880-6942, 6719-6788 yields -0.05 mag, 41.6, 40.8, 41.3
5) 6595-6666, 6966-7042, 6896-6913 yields 0.07 mag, 41.7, 43.5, 43.1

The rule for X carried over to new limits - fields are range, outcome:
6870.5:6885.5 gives 42.3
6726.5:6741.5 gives 43.9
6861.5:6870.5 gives 41.1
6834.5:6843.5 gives 40.5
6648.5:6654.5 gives 43.6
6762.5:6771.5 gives 43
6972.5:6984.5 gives 42.5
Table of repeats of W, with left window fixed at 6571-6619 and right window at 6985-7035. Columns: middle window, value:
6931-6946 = 1.3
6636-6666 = 3.8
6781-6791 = 1.0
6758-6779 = 1.6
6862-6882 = 1.6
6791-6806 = 1.5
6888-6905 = 1.7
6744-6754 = 1.1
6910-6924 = 1.5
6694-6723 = -0.9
